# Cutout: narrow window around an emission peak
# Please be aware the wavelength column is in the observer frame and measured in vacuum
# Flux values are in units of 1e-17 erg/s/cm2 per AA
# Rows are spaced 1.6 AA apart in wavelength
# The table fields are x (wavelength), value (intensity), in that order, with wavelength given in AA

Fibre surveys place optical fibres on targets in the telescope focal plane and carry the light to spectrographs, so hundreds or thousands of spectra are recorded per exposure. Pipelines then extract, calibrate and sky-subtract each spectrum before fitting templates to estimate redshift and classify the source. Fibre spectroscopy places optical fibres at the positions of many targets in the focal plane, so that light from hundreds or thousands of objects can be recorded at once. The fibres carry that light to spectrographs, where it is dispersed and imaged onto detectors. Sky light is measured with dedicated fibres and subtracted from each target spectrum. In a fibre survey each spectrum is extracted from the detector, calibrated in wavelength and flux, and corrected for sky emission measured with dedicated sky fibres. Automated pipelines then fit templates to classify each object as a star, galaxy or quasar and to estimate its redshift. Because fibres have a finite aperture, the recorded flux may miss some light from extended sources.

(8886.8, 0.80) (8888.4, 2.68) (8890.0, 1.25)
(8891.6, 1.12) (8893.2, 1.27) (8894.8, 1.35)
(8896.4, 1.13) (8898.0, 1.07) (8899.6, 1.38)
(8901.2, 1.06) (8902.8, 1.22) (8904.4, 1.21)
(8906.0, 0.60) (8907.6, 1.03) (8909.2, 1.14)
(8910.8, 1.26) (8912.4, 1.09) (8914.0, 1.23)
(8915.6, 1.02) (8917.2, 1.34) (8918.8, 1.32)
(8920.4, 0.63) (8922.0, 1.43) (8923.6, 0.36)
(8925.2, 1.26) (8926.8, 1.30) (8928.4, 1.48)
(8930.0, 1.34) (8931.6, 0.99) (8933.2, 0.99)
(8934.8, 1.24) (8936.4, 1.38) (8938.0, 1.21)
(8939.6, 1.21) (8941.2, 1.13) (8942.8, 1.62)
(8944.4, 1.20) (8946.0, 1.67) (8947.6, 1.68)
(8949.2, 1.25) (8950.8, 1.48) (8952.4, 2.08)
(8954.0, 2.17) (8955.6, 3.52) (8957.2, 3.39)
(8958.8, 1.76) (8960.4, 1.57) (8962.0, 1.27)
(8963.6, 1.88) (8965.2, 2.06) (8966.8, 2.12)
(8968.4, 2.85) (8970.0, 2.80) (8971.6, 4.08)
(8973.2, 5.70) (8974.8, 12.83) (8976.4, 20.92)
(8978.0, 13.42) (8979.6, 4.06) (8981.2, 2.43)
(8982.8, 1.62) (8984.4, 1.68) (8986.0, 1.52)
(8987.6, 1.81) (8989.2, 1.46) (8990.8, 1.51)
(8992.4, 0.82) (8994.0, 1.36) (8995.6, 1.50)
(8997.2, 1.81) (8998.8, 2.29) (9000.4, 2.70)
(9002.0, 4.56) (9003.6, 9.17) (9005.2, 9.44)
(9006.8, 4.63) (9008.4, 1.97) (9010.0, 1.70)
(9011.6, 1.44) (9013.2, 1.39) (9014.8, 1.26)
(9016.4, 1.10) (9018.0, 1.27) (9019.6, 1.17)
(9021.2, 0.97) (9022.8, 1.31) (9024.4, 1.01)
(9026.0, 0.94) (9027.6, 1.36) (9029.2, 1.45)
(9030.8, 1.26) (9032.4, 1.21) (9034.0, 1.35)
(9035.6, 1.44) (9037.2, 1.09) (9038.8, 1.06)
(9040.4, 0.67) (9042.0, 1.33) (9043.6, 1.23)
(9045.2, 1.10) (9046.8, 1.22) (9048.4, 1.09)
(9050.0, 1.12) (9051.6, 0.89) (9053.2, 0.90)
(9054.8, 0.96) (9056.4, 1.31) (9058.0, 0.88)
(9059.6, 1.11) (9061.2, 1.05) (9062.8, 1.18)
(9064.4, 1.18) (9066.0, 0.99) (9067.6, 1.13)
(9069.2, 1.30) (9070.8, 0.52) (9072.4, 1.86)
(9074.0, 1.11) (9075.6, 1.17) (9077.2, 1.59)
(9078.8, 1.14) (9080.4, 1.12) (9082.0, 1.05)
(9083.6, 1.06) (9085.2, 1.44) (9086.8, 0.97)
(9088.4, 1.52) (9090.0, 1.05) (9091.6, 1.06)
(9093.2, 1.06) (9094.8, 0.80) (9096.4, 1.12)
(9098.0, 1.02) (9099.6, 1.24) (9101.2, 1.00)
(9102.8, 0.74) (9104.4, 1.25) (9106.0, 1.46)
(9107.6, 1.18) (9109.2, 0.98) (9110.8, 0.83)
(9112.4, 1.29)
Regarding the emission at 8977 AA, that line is H-alpha 6563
